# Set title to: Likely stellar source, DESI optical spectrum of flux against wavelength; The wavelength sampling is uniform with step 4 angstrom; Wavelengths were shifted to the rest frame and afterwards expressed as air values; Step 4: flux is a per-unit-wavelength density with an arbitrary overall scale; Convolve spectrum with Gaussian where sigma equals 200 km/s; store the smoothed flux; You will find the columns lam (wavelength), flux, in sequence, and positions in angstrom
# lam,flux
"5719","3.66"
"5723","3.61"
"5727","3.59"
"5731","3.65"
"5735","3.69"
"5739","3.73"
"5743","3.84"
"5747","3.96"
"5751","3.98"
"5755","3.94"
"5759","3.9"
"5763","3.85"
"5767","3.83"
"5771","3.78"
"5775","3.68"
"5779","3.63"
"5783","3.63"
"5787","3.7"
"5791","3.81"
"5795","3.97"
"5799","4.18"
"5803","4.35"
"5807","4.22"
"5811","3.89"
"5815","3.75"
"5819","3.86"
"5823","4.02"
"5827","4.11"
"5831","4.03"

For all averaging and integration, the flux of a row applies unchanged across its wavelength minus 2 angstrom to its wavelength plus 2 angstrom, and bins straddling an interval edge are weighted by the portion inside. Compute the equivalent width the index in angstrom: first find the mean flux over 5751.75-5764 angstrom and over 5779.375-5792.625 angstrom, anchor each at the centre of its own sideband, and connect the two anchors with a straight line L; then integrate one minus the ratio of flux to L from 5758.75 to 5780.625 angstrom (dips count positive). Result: 0.3 angstrom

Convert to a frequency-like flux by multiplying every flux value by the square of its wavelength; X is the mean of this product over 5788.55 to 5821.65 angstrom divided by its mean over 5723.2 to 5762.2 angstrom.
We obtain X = 1.08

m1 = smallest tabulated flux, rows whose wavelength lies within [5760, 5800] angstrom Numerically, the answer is 3.63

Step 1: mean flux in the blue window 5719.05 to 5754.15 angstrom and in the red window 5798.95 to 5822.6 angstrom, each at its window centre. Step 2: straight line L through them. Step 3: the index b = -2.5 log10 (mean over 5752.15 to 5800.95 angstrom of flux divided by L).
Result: 0.02 mag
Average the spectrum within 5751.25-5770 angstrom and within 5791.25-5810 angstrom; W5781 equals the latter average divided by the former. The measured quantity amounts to 1.06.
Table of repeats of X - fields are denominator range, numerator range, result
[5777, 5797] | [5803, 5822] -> 1.07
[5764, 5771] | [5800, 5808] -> 1.14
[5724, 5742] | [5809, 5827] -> 1.10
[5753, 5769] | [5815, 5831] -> 1.05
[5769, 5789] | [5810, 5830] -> 1.08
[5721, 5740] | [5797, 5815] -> 1.16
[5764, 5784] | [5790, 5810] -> 1.11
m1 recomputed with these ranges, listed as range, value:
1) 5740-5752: 3.84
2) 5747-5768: 3.83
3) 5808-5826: 3.75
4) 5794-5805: 3.97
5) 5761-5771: 3.78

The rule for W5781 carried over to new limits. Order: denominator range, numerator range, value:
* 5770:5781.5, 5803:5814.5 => 1.10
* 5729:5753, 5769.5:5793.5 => 0.97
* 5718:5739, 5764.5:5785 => 1.02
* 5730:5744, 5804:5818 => 1.07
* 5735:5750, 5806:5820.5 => 1.02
